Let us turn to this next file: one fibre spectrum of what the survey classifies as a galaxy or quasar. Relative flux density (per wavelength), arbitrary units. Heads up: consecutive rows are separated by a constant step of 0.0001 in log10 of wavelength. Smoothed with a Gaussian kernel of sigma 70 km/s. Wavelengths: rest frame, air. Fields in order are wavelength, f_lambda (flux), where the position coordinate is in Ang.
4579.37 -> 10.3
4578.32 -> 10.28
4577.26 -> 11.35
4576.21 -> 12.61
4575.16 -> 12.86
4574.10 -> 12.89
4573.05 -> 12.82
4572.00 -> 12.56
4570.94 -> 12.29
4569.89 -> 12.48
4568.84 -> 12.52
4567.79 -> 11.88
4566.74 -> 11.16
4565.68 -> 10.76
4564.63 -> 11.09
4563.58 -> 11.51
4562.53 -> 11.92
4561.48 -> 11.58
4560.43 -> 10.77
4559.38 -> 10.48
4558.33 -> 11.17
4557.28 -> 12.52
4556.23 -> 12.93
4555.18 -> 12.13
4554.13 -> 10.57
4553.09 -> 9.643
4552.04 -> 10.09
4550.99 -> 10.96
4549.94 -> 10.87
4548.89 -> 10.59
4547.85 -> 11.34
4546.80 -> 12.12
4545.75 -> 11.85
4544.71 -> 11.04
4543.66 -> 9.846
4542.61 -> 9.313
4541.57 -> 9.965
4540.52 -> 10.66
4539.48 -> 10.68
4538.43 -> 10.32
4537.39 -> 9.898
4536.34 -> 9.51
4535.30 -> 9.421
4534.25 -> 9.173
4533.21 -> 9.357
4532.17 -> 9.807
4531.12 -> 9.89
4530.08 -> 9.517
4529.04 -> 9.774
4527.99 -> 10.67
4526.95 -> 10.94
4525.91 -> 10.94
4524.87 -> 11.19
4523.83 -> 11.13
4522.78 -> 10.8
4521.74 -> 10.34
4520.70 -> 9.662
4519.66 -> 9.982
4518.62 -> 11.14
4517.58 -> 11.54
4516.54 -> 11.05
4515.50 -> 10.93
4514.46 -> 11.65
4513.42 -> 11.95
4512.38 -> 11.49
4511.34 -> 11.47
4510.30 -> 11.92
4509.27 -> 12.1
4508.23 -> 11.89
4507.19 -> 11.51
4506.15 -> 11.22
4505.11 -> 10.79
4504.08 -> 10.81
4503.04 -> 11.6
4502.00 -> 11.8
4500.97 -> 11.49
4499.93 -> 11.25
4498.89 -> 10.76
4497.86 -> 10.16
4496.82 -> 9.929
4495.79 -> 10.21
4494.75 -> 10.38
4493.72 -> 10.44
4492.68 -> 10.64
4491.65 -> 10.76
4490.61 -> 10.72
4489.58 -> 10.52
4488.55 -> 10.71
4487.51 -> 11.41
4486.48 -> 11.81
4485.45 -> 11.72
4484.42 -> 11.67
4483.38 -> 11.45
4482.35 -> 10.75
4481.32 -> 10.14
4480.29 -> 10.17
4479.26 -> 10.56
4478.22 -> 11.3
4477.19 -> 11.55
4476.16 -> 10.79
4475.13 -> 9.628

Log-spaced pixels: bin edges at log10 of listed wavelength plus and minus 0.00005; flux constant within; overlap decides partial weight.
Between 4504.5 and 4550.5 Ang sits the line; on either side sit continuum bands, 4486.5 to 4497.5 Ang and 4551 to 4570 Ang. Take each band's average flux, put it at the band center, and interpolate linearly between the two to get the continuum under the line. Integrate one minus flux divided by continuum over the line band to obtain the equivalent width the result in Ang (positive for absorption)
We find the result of 1.2 Ang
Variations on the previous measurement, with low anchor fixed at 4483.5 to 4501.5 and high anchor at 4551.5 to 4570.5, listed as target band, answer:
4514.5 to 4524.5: 0.3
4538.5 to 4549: 0.5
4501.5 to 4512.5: -0.5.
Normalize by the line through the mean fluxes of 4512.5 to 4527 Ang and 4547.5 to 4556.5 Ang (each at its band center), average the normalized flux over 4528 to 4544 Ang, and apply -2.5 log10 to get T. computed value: 0.12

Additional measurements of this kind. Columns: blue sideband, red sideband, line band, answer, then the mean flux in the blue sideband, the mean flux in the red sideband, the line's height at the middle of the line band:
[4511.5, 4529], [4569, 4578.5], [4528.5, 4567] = 0.098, 10.9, 12.3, 11.6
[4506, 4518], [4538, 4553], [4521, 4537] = 0.098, 11.6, 10.7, 11.1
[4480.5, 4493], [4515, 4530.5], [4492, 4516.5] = -0.031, 11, 10.6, 10.8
